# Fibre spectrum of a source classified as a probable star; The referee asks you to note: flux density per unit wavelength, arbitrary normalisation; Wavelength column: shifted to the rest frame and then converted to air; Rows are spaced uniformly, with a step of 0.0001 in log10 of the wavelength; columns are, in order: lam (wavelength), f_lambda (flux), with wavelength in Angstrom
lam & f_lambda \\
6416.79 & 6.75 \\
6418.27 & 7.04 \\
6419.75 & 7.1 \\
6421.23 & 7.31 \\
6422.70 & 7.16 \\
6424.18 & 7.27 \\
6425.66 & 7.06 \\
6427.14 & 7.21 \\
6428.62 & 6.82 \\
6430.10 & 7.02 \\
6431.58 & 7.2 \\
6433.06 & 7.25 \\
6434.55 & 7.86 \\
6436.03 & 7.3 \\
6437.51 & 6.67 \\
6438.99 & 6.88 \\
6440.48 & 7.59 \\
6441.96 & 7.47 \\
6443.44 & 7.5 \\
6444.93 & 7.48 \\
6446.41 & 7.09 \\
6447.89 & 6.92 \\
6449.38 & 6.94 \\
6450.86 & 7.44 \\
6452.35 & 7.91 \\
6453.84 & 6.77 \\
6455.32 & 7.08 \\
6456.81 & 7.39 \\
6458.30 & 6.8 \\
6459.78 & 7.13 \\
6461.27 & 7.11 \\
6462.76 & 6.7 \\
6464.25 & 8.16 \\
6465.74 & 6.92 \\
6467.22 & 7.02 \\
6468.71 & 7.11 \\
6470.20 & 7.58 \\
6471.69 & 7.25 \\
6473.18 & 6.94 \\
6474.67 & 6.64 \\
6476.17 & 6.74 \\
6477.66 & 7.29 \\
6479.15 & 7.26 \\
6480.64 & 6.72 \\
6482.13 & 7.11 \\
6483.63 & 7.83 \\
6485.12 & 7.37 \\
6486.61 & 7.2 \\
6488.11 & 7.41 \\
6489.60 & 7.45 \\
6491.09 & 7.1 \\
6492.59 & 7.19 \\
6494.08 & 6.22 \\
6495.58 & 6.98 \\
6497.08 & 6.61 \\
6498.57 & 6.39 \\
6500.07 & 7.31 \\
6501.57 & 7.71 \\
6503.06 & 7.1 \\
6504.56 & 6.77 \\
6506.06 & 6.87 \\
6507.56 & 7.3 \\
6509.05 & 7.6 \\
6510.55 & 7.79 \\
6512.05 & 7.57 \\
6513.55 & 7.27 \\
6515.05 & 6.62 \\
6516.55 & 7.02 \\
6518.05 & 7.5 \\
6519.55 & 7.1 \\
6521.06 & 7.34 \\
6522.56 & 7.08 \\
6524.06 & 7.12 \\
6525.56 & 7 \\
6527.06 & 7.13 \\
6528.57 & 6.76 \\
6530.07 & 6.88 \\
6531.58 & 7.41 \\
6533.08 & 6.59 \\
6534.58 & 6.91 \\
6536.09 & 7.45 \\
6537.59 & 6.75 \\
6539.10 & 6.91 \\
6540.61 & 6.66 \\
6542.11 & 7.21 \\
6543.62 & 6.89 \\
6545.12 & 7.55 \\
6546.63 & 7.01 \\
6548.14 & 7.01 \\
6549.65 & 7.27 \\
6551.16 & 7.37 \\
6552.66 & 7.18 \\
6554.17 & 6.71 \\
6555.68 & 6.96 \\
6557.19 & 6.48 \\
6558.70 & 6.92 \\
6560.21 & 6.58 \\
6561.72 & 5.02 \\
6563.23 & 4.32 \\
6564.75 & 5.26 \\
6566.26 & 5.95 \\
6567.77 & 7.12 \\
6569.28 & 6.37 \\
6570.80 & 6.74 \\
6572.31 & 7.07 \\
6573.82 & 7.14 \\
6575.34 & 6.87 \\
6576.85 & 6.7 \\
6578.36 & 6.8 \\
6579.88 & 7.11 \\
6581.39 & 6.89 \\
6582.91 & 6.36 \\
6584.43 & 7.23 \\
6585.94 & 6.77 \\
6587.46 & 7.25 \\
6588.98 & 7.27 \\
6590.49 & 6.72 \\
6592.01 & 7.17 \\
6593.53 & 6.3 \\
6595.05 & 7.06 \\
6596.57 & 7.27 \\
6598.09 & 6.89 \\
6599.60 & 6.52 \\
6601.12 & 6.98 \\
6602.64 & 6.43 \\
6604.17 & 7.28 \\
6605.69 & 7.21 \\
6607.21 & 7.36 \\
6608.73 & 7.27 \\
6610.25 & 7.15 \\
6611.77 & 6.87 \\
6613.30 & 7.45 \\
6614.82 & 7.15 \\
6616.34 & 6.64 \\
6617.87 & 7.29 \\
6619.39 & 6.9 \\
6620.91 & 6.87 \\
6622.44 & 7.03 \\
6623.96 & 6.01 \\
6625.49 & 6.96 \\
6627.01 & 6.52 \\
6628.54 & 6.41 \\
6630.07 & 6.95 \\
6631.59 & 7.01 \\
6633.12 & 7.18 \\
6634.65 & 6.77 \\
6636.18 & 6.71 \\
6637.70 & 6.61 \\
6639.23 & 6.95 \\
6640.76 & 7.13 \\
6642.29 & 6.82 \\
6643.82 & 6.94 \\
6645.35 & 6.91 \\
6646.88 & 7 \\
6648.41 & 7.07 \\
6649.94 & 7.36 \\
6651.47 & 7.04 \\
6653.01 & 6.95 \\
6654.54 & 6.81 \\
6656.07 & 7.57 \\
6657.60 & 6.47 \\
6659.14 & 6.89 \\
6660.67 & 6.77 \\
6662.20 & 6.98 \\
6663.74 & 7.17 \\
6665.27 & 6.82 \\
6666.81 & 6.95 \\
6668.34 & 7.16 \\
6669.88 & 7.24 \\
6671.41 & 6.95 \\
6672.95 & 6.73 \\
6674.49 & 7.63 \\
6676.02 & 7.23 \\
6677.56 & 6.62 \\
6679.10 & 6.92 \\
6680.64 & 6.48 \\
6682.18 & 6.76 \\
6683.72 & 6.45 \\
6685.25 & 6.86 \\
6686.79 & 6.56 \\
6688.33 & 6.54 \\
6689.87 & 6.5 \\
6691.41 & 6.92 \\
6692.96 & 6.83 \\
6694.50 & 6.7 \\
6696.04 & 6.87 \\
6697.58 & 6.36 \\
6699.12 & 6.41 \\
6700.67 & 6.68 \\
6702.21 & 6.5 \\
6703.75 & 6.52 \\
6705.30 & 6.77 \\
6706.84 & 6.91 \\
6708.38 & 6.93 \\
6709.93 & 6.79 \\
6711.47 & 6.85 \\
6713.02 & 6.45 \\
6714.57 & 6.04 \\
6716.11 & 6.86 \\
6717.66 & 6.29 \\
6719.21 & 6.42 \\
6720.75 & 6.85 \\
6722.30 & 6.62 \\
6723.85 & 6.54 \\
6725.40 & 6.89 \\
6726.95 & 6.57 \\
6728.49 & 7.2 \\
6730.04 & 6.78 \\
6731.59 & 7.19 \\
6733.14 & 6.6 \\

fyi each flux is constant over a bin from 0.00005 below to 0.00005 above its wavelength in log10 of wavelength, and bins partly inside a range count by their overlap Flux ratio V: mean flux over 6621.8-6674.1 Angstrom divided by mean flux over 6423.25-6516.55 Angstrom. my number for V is 1.0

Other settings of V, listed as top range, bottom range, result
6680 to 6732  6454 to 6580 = 0.96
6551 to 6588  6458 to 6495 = 0.92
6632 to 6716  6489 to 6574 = 0.99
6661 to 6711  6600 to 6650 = 0.98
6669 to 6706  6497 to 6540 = 0.95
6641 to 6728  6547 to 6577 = 1.04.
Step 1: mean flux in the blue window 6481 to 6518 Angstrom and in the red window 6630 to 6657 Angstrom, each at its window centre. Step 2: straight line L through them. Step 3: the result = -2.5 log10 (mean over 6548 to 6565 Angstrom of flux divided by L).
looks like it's 0.11 mag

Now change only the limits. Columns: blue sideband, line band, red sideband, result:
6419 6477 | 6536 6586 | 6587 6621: 0.05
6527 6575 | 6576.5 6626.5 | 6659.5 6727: -0.03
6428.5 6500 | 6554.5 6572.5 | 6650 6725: 0.13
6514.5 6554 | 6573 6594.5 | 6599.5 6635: 0.01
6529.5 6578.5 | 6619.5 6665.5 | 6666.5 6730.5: -0.02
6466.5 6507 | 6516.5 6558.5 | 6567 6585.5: -0.01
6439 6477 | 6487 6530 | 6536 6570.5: -0.03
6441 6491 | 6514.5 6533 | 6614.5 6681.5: 0.01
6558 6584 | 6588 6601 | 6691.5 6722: -0.07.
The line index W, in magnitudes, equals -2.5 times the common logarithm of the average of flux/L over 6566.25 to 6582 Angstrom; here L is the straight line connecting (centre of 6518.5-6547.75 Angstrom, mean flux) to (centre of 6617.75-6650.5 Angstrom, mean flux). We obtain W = 0.02 mag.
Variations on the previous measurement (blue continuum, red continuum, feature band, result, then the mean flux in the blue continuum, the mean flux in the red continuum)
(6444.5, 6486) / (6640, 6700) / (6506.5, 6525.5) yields -0.025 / 7.17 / 6.88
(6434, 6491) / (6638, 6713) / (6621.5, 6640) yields 0.027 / 7.21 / 6.85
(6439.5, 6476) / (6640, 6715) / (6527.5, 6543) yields 0.018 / 7.19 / 6.84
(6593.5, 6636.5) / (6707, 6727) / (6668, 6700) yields -0.010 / 6.92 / 6.63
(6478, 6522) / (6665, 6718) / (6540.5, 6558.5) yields 0.003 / 7.16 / 6.75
